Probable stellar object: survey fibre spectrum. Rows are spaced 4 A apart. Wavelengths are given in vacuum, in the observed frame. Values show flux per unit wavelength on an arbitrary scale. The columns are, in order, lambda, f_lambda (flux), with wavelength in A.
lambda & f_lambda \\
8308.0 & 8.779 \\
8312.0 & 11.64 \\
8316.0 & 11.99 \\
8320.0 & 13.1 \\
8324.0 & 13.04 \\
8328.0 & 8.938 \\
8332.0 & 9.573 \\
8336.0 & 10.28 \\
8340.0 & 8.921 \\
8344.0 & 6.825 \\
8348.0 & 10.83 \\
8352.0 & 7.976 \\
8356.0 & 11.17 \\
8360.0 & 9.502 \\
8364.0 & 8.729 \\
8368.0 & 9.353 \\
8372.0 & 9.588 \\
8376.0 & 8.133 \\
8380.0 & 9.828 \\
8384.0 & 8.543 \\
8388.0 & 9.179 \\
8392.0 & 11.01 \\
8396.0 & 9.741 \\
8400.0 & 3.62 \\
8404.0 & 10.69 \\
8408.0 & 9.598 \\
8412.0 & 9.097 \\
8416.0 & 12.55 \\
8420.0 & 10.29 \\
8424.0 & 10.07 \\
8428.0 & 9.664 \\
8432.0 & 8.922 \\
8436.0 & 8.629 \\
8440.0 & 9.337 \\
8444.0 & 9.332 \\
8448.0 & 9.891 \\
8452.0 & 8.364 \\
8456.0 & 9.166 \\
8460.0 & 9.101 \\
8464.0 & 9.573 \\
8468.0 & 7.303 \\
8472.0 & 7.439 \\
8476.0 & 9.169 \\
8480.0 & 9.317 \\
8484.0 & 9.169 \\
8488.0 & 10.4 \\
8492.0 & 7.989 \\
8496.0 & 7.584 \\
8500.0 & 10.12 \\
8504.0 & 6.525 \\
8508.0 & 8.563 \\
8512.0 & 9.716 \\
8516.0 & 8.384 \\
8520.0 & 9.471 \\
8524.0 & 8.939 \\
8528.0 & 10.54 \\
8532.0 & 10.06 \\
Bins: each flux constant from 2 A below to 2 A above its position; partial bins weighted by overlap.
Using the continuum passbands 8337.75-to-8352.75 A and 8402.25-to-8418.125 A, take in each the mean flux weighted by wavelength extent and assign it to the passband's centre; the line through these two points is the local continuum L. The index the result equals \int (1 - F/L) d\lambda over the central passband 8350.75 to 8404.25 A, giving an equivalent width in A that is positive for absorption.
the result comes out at 2.9 A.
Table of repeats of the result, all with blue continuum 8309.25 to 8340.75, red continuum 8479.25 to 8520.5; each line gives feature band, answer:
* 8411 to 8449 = -0.5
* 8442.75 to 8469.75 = 1.1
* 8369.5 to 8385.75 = 2.0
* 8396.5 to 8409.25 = 2.4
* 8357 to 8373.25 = 1.7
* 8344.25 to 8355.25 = 1.5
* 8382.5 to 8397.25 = 0.7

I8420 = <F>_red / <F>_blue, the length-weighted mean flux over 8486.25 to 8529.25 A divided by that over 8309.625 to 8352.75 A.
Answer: 0.9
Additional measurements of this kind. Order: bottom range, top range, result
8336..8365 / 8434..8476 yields 0.96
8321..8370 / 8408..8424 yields 1.08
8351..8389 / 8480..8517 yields 0.95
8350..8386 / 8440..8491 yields 0.98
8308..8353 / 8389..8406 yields 0.86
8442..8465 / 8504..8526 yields 0.95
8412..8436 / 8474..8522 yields 0.88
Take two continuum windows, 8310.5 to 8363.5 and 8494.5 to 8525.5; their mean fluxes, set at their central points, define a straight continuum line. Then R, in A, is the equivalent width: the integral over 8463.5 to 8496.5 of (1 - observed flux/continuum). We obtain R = 1.0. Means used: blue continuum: 10.2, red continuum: 8.68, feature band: 8.67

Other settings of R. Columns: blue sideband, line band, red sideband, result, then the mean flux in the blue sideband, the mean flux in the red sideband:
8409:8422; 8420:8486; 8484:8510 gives 4.0 A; 10.6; 8.58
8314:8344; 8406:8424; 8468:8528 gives -1.3 A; 10.6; 8.78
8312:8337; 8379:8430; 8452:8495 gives 2.0 A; 11.2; 8.81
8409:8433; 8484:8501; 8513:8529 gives 1.0 A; 10.1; 9.28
